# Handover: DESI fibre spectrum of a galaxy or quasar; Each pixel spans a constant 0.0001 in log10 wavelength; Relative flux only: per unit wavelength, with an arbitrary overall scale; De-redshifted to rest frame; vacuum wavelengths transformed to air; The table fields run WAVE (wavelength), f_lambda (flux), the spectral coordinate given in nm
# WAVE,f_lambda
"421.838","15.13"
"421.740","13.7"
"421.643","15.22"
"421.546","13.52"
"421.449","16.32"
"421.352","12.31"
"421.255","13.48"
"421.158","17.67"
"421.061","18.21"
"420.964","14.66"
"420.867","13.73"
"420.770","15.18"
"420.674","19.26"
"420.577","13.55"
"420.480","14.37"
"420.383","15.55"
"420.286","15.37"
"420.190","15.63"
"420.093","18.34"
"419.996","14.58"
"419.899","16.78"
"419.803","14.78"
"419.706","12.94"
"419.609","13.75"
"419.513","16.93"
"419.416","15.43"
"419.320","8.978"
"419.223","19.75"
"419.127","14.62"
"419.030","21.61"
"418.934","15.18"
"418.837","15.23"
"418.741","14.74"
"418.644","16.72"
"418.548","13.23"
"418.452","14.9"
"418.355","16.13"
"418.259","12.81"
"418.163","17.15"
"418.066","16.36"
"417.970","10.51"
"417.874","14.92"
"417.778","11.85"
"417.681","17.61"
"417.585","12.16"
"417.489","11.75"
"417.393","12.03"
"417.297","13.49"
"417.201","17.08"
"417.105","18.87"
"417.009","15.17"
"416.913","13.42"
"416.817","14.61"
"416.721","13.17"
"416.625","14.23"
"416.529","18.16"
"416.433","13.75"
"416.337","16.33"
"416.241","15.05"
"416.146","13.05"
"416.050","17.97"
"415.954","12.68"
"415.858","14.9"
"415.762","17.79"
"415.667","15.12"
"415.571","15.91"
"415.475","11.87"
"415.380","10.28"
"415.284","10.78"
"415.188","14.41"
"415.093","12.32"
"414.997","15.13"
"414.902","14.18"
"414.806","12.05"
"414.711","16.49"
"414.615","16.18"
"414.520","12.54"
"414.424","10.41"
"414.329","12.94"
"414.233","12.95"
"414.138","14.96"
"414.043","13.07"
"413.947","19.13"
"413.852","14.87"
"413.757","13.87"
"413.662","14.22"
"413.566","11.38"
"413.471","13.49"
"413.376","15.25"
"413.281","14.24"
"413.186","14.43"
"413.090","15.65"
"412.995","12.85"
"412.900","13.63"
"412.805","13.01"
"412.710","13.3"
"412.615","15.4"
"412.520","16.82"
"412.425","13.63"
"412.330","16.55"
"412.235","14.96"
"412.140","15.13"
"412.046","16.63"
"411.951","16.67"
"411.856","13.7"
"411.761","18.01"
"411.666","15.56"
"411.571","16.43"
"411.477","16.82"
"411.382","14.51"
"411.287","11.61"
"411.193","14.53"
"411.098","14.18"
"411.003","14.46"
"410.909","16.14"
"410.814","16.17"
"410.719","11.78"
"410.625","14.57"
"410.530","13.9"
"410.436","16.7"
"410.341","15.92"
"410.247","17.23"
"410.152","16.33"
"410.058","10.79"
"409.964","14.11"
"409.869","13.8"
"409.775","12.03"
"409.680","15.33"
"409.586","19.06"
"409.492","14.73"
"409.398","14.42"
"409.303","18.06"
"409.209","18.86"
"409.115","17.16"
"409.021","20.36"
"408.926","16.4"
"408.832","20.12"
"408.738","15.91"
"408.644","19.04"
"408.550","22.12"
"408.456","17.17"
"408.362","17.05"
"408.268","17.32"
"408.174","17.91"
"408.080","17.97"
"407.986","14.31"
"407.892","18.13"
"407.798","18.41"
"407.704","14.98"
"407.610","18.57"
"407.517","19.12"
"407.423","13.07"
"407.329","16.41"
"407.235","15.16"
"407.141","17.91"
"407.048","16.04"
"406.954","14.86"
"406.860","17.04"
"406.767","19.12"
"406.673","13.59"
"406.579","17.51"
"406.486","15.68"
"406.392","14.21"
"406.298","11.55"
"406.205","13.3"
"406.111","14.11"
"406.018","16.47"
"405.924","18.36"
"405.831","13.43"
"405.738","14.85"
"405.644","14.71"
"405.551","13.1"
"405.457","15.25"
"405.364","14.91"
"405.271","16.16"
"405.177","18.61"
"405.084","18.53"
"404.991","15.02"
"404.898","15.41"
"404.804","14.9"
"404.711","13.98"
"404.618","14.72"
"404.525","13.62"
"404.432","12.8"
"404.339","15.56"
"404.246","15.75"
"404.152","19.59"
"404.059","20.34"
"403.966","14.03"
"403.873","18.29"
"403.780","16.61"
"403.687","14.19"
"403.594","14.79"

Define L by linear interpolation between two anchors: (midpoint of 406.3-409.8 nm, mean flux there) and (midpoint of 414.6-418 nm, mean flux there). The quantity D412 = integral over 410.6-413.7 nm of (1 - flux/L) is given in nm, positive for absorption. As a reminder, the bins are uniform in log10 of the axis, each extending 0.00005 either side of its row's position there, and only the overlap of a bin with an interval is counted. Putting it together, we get 0.17 nm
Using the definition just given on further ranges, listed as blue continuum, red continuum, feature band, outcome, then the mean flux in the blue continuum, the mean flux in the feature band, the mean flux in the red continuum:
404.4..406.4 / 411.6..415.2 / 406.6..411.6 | -0.49 nm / 14.9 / 16.2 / 14.5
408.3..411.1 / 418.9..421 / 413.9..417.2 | 0.28 nm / 16.2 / 14.4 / 15.5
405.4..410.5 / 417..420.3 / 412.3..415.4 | 0.32 nm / 16.2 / 14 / 15.1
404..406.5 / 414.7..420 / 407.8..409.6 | -0.30 nm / 15.4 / 17.7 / 14.7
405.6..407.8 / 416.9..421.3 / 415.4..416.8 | 0.04 nm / 15.7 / 14.9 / 15.2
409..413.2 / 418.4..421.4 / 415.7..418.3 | 0.11 nm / 15.2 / 14.7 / 15.4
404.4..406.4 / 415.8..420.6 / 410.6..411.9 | 0.00 nm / 14.9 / 14.9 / 15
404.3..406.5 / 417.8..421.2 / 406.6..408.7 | -0.28 nm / 15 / 17.1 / 15.4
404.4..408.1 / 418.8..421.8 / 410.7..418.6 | 0.51 nm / 15.6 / 14.5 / 15.4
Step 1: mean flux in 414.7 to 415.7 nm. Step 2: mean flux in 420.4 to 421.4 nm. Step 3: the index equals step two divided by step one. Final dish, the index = 1.14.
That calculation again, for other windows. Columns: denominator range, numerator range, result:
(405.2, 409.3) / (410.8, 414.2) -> 0.90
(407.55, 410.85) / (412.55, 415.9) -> 0.85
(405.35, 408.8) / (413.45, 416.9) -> 0.87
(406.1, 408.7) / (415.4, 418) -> 0.88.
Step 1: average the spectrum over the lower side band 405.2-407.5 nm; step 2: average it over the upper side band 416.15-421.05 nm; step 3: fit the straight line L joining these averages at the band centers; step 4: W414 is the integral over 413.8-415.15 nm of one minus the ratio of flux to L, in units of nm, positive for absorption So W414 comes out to 0.10 nm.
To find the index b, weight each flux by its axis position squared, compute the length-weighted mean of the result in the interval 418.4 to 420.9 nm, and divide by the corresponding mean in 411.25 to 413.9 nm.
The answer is 1.08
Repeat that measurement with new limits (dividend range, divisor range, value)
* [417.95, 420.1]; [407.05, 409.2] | 0.92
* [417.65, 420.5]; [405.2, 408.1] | 1.03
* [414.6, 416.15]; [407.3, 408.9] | 0.84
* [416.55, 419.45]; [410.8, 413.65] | 1.03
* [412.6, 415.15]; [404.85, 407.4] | 0.93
